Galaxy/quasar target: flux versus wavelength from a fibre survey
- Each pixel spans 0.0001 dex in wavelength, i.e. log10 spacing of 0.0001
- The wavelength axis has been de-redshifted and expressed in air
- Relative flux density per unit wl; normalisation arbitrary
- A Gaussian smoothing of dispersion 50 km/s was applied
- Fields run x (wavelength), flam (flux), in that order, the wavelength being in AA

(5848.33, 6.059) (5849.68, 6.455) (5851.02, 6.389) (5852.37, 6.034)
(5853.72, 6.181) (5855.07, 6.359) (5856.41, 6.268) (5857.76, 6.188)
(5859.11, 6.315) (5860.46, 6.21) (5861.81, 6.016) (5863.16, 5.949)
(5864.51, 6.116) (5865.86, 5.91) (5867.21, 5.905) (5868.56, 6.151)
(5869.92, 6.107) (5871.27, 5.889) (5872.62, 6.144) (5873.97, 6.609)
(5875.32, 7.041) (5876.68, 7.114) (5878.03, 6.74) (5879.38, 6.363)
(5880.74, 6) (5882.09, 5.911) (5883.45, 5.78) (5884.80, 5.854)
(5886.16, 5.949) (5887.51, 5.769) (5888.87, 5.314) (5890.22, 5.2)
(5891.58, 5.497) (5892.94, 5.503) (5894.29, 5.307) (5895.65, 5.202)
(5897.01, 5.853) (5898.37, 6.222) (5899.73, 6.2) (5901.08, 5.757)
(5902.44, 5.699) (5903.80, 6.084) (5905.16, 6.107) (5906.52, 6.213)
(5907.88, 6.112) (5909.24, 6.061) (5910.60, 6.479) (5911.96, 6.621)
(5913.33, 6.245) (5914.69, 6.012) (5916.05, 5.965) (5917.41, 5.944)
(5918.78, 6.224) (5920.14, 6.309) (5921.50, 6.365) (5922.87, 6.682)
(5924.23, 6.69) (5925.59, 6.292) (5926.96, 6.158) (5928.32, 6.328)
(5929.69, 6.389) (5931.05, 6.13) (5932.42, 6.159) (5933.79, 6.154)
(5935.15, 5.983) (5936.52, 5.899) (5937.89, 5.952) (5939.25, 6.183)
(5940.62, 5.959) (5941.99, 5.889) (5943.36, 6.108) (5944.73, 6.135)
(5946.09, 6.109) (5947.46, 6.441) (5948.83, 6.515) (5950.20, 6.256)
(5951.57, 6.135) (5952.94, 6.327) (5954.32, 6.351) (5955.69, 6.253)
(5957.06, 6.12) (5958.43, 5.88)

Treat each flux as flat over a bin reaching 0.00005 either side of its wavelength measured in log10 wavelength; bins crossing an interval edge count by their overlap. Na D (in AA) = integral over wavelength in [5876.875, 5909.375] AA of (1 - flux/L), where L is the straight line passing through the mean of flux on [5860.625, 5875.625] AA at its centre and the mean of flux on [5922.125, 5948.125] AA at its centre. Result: 1.5 AA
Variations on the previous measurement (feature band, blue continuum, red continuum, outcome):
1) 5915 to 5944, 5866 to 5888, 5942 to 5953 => 0.22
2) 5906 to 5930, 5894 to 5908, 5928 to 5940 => -1.08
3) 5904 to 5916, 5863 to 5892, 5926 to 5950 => -0.20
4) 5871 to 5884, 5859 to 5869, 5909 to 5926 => -0.55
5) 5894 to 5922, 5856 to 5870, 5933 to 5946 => 0.03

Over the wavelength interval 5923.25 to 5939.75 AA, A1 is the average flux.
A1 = 6.21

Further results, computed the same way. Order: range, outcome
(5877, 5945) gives 6.04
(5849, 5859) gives 6.27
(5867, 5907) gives 5.98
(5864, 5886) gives 6.22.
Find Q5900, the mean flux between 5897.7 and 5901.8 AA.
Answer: 6.06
